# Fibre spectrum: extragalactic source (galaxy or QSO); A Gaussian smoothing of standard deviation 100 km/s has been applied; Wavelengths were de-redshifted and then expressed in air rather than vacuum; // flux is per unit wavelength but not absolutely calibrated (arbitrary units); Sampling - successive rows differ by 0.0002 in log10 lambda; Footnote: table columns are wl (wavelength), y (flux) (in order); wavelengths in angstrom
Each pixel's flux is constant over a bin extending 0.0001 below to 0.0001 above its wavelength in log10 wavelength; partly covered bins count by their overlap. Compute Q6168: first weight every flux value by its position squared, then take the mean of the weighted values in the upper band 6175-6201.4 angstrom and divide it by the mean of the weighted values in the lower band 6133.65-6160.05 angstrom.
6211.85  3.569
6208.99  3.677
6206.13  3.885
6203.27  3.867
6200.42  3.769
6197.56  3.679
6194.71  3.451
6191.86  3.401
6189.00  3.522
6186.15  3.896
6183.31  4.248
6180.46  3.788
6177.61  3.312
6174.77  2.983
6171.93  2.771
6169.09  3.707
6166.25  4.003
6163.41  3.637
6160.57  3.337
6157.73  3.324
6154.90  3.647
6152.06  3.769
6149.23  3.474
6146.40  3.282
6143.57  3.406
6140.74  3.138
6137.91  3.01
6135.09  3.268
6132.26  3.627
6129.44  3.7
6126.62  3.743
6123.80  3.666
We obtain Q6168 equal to 1.1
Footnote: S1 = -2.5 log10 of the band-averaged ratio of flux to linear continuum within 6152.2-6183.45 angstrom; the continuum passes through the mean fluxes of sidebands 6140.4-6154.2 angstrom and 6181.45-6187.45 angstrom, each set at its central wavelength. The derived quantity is 0.082 mag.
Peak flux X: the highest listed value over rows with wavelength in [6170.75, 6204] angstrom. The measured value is 4.248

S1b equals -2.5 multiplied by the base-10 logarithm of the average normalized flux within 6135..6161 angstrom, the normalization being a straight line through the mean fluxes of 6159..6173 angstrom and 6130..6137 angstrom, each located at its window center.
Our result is 0.03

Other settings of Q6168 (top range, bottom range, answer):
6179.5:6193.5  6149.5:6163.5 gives 1.08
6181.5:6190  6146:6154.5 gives 1.11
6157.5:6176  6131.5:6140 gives 1.05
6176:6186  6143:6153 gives 1.10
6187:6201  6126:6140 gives 1.06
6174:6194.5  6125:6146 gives 1.07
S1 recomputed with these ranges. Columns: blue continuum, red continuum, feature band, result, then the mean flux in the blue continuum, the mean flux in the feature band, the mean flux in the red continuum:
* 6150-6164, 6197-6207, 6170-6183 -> 0.103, 3.53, 3.32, 3.81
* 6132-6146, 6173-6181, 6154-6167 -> -0.092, 3.26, 3.57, 3.29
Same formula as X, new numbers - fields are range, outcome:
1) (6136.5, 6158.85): 3.769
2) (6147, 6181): 4.003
